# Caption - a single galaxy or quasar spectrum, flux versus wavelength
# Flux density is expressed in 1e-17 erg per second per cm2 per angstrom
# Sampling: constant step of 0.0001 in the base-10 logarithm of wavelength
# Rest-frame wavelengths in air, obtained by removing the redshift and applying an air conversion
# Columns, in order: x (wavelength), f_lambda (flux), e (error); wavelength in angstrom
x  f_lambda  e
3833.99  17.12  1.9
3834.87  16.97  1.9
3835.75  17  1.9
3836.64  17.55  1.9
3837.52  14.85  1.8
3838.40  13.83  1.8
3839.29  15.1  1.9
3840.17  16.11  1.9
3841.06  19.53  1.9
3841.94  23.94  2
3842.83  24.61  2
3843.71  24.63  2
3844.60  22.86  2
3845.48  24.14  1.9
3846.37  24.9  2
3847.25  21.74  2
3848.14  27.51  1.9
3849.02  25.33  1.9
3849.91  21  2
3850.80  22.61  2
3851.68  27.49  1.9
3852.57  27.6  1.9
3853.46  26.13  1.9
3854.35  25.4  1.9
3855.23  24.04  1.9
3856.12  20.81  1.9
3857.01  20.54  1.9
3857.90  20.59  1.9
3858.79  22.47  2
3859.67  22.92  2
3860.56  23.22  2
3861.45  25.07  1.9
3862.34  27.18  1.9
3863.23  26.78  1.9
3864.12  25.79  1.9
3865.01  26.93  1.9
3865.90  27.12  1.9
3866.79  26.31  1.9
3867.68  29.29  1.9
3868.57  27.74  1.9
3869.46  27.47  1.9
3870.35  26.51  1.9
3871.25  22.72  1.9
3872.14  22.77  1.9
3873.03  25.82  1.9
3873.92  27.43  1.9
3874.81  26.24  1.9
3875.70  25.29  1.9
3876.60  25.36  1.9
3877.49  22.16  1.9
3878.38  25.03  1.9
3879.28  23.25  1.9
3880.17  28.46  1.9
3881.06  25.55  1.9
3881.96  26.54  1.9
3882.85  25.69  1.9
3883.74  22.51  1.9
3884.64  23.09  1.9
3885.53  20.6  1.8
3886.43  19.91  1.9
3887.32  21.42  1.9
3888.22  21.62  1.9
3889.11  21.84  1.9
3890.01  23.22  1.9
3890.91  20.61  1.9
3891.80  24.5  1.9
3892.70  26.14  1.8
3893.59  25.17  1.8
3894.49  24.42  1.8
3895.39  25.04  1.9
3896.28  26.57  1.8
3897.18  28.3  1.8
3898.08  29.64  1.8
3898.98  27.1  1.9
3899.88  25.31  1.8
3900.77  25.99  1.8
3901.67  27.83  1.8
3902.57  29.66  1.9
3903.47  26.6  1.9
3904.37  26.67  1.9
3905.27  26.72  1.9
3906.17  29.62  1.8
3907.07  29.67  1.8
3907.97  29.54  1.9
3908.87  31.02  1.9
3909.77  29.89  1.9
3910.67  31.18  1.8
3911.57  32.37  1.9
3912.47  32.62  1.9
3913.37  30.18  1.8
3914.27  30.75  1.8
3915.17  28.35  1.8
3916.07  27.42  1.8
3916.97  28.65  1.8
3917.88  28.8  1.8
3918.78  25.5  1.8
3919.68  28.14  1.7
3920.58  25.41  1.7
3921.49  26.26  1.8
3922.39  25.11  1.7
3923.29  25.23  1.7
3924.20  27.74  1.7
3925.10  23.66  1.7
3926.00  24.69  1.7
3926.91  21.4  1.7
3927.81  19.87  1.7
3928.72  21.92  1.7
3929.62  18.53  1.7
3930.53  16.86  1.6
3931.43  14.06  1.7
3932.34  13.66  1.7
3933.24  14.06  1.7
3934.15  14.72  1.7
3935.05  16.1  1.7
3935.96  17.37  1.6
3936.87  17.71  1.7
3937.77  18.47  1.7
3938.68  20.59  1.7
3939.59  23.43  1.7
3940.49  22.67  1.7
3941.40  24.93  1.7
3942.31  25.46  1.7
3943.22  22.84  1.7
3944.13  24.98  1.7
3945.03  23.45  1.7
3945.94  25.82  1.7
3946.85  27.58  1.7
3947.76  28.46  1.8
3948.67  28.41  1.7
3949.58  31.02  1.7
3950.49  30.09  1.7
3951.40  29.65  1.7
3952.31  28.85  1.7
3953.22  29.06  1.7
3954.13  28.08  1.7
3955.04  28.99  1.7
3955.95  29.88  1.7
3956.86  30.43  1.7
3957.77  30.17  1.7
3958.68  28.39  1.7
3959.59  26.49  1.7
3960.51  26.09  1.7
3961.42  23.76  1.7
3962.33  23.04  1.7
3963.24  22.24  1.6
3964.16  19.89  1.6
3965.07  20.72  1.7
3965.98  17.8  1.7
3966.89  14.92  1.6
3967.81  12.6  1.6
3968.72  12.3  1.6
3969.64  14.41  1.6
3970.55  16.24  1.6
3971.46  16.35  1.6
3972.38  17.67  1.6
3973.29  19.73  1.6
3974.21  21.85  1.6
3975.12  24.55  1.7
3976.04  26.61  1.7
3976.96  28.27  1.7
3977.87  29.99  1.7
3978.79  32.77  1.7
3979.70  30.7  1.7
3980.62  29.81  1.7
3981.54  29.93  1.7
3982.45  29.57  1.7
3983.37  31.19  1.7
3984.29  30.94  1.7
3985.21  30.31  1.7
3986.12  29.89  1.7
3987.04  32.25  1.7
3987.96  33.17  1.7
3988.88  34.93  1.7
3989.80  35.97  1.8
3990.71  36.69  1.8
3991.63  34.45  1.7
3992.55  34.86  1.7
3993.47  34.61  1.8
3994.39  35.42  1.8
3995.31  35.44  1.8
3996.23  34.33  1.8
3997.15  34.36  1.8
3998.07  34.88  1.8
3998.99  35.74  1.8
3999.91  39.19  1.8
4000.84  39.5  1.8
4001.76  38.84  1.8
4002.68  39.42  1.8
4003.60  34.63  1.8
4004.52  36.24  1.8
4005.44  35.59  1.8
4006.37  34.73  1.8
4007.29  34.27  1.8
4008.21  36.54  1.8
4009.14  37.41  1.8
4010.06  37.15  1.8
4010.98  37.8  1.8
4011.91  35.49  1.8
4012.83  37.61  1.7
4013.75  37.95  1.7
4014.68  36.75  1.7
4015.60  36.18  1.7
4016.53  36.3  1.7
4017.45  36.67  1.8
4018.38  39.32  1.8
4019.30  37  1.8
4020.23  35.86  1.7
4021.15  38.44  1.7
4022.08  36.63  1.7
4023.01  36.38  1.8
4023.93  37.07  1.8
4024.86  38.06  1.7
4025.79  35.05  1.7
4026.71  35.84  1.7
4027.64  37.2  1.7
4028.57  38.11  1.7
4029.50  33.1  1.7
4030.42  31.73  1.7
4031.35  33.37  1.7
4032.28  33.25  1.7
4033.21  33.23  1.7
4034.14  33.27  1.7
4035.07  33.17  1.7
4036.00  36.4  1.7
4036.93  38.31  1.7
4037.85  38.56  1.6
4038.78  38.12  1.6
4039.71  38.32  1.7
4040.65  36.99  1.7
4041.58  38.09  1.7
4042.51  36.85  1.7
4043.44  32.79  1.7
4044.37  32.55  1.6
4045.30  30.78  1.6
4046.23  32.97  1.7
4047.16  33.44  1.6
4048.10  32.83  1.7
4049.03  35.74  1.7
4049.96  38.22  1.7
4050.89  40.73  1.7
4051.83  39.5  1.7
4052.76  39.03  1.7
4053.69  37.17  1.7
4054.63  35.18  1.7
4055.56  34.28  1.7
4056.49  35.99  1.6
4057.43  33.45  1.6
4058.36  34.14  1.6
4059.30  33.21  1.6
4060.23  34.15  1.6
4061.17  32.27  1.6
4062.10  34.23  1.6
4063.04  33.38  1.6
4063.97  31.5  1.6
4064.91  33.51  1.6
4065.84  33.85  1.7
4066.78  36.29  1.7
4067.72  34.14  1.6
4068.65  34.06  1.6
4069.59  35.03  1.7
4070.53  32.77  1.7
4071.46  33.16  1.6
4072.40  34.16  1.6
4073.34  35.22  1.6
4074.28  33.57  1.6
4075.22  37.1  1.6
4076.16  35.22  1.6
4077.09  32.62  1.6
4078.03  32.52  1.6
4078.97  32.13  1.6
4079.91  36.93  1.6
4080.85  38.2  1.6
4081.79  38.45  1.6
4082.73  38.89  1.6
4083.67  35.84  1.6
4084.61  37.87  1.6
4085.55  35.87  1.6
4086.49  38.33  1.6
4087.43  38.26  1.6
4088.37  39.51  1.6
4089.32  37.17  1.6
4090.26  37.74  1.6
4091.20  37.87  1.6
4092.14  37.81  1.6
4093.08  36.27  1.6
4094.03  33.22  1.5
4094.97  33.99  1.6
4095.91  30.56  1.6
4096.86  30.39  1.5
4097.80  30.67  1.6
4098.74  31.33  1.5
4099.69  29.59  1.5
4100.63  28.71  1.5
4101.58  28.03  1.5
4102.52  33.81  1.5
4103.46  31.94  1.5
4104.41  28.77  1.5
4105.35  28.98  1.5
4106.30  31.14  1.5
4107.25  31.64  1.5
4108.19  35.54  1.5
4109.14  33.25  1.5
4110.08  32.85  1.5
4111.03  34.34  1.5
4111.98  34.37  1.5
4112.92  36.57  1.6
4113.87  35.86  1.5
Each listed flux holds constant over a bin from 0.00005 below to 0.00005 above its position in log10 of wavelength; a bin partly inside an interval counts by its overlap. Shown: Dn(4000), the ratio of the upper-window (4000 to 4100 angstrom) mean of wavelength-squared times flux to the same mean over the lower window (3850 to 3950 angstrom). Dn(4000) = 1.5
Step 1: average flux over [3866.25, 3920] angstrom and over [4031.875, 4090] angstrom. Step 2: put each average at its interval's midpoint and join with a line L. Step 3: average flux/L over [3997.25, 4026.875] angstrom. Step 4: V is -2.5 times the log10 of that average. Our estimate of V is -0.13 mag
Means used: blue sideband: 26.4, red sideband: 35.4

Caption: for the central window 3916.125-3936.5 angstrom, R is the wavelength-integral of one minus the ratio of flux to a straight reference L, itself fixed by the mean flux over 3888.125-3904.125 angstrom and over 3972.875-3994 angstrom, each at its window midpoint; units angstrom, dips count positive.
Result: 4.1 angstrom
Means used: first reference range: 25.6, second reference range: 30.6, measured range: 21.8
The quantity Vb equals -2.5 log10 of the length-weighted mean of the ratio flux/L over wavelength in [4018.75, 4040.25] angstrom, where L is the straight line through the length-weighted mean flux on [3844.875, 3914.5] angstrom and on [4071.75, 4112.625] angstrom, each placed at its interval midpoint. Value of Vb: -0.137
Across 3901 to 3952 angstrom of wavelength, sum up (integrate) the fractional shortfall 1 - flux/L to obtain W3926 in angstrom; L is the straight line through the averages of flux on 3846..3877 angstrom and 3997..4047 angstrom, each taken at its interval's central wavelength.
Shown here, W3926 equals 7.5 angstrom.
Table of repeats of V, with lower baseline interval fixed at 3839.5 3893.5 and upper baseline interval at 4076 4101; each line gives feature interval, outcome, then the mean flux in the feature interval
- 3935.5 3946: 0.248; 22.2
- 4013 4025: -0.172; 37.1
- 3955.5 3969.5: 0.275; 22.4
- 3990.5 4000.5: -0.162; 35.4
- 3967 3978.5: 0.416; 20.1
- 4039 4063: -0.066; 35.3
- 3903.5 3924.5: -0.079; 28.5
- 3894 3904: -0.046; 26.9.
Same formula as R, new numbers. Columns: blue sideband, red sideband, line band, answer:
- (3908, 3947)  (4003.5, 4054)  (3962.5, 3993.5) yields 4.37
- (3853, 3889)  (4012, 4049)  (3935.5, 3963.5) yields 4.03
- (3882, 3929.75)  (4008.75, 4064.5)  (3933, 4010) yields 8.25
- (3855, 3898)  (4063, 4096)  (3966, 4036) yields -2.25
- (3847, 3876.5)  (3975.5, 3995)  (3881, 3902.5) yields 1.73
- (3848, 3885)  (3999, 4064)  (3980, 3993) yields 0.22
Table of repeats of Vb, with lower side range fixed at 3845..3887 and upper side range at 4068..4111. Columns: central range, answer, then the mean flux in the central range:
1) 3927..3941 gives 0.46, 18.1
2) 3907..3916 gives -0.15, 30.5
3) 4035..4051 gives -0.12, 35.8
